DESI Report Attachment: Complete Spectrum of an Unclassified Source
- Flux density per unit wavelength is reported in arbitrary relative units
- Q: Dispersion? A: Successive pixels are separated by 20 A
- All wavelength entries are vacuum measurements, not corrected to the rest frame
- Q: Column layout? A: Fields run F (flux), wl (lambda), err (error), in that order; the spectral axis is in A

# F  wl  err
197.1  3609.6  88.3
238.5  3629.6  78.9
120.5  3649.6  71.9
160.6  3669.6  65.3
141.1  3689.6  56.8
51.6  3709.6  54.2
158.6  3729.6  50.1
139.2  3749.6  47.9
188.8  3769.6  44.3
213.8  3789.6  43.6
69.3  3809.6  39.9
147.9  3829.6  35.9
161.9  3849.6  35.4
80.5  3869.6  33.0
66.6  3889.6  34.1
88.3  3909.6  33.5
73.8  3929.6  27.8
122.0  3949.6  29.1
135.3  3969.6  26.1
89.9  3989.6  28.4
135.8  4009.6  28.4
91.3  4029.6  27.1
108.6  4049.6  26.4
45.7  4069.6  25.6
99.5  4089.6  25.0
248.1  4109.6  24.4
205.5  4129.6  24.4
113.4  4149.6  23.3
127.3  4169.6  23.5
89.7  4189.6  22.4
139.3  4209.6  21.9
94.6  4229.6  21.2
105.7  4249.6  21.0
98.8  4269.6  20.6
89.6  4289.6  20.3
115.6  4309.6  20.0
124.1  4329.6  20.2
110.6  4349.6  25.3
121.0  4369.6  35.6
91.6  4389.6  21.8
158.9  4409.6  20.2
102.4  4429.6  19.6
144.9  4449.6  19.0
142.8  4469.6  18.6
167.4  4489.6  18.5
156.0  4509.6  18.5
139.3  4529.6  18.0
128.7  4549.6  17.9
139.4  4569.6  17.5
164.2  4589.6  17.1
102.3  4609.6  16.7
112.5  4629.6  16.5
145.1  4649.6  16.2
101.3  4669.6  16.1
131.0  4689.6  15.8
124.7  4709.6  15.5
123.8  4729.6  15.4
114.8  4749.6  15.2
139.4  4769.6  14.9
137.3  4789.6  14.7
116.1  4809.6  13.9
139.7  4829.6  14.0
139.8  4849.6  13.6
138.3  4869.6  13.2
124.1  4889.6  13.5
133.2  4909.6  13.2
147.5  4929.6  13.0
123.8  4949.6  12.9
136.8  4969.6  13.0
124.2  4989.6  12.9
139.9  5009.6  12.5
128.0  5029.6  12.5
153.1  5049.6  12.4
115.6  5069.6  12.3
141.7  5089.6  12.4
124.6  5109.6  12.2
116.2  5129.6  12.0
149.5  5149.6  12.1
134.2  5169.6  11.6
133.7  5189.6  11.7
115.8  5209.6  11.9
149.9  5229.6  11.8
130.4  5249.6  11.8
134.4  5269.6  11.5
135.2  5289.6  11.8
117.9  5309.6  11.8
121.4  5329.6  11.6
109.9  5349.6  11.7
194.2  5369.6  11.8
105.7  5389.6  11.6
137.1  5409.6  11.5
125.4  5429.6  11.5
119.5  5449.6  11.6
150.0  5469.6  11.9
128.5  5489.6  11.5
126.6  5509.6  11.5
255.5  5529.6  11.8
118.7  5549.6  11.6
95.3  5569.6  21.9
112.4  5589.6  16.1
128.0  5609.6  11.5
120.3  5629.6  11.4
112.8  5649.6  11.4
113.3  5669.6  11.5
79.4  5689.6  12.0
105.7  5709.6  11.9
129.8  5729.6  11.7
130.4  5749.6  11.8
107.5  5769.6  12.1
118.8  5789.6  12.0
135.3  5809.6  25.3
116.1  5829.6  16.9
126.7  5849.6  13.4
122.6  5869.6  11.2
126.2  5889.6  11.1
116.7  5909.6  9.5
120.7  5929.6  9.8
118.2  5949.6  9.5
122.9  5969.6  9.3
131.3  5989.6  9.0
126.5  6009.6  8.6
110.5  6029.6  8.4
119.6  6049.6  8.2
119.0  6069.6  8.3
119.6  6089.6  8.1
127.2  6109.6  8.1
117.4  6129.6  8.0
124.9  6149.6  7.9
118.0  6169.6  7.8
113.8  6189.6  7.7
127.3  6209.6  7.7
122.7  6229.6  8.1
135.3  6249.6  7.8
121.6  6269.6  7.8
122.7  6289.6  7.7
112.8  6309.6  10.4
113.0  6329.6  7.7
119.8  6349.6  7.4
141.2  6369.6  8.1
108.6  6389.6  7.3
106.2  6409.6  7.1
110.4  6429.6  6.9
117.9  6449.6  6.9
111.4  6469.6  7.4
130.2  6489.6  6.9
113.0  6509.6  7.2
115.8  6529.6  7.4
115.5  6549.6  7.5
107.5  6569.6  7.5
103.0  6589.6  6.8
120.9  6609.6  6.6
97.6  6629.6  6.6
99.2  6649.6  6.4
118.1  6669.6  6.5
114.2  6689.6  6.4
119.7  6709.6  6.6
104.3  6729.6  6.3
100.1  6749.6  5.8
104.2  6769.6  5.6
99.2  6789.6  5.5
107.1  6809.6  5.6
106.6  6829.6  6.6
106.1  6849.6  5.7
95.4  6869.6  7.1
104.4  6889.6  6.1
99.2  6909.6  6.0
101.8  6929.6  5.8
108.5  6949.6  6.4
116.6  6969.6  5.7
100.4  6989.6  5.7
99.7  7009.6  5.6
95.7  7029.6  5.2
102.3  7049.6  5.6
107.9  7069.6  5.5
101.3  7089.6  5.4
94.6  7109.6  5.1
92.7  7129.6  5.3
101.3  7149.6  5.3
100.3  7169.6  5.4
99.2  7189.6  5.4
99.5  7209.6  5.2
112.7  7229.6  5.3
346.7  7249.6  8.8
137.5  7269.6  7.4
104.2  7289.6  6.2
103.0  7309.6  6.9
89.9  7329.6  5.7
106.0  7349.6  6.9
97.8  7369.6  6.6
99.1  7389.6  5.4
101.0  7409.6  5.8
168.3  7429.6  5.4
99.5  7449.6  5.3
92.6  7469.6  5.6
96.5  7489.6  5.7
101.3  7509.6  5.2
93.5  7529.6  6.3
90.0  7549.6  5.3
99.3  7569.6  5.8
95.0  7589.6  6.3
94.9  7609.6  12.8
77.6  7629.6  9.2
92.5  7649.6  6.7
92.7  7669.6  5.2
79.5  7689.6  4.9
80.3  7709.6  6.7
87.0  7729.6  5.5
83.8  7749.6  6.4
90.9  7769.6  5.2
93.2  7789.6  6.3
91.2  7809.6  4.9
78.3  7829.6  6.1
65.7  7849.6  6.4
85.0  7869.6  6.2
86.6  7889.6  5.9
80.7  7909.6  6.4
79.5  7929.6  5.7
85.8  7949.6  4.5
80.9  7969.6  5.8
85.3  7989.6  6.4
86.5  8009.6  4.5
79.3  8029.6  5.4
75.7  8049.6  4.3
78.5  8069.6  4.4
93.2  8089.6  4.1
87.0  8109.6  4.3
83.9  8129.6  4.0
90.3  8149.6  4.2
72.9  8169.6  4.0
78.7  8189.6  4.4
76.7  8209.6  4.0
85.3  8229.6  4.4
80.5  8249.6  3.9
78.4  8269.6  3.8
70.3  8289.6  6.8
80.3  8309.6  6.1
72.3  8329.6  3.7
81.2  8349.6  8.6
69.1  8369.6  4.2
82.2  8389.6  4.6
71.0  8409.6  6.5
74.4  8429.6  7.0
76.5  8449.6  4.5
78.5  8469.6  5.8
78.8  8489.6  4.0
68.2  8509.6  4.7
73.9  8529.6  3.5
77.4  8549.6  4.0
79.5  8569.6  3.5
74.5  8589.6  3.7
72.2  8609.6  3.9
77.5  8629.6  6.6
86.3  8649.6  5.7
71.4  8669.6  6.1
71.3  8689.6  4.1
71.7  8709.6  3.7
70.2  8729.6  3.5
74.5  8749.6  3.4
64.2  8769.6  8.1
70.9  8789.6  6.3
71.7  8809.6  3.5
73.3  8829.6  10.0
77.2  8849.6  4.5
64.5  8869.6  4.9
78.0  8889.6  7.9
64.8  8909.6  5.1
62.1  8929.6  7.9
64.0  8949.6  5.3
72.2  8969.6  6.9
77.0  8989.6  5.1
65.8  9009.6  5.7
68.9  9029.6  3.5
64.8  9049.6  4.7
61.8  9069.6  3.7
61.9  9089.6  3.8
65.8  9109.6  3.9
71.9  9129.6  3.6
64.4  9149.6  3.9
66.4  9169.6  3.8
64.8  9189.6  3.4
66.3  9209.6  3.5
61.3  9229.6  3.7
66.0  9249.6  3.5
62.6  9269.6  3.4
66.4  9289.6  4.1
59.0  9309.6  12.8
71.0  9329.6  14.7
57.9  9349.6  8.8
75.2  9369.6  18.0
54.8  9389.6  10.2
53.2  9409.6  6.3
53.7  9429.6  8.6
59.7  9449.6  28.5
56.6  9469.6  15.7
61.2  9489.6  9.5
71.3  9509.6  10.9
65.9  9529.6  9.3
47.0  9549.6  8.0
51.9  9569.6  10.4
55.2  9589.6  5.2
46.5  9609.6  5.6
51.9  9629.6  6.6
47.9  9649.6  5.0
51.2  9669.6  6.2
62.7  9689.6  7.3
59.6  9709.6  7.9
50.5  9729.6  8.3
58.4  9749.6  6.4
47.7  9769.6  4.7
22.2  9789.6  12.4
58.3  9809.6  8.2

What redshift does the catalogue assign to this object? 0.10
